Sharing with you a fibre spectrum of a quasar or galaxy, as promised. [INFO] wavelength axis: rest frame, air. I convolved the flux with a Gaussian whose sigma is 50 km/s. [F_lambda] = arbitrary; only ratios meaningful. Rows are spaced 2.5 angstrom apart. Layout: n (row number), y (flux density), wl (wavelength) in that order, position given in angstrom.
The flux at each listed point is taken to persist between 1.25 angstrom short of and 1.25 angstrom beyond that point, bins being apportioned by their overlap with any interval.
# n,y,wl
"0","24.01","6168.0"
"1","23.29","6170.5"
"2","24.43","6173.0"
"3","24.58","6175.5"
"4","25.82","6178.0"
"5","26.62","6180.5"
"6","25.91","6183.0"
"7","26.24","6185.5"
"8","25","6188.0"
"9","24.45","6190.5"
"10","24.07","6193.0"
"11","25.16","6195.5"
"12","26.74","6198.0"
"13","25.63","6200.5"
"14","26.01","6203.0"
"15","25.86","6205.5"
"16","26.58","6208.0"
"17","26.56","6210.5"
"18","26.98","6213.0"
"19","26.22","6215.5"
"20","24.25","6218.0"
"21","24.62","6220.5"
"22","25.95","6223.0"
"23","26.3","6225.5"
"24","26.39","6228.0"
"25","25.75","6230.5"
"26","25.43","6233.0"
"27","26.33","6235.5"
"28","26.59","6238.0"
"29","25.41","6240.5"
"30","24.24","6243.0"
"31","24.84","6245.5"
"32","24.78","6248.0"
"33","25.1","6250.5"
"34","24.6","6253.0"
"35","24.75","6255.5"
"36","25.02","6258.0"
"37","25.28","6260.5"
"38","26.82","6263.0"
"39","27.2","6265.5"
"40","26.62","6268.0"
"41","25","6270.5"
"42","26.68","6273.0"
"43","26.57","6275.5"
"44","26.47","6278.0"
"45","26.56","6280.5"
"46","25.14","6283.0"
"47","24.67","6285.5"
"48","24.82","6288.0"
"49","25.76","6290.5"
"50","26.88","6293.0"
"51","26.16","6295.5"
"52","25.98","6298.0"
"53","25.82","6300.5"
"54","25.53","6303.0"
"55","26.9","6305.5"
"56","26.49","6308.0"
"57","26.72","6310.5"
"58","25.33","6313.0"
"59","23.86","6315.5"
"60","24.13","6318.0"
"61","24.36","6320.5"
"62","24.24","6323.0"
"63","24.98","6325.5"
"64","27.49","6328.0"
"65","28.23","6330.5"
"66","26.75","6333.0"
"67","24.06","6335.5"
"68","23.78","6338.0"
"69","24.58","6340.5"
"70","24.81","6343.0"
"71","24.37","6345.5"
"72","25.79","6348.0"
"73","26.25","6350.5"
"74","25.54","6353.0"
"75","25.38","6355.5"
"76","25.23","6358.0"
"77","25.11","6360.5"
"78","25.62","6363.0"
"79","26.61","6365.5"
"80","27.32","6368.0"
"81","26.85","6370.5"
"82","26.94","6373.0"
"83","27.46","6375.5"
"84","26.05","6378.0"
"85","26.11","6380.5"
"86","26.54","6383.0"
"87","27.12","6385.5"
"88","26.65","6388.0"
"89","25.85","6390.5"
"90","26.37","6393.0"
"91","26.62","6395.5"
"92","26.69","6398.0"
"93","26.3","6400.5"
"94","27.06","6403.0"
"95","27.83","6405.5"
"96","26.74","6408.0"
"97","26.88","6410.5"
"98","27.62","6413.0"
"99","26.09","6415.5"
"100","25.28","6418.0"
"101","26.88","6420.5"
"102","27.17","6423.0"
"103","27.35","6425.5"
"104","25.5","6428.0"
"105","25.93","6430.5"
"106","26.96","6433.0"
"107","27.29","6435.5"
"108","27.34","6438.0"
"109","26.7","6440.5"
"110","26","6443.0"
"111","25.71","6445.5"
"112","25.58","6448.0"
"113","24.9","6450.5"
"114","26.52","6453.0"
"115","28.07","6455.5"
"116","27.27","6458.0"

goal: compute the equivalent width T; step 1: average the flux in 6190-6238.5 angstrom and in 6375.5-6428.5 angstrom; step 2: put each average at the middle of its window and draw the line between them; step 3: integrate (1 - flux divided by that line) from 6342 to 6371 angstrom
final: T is 0.8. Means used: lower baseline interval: 25.8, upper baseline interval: 26.6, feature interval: 25.7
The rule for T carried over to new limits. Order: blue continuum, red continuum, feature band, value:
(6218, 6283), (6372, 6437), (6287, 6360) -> 1.8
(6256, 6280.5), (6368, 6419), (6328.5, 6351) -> 0.9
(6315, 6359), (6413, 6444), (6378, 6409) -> -0.7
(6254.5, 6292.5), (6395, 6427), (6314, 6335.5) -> 0.6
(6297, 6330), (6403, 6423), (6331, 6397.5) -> 0.7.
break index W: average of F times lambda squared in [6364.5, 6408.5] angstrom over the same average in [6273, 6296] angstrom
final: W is 1.06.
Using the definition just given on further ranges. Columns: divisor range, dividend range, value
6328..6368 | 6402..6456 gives 1.07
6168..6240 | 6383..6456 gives 1.11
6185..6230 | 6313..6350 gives 1.02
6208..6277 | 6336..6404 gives 1.05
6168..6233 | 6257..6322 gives 1.04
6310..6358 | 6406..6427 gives 1.09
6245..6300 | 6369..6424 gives 1.08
